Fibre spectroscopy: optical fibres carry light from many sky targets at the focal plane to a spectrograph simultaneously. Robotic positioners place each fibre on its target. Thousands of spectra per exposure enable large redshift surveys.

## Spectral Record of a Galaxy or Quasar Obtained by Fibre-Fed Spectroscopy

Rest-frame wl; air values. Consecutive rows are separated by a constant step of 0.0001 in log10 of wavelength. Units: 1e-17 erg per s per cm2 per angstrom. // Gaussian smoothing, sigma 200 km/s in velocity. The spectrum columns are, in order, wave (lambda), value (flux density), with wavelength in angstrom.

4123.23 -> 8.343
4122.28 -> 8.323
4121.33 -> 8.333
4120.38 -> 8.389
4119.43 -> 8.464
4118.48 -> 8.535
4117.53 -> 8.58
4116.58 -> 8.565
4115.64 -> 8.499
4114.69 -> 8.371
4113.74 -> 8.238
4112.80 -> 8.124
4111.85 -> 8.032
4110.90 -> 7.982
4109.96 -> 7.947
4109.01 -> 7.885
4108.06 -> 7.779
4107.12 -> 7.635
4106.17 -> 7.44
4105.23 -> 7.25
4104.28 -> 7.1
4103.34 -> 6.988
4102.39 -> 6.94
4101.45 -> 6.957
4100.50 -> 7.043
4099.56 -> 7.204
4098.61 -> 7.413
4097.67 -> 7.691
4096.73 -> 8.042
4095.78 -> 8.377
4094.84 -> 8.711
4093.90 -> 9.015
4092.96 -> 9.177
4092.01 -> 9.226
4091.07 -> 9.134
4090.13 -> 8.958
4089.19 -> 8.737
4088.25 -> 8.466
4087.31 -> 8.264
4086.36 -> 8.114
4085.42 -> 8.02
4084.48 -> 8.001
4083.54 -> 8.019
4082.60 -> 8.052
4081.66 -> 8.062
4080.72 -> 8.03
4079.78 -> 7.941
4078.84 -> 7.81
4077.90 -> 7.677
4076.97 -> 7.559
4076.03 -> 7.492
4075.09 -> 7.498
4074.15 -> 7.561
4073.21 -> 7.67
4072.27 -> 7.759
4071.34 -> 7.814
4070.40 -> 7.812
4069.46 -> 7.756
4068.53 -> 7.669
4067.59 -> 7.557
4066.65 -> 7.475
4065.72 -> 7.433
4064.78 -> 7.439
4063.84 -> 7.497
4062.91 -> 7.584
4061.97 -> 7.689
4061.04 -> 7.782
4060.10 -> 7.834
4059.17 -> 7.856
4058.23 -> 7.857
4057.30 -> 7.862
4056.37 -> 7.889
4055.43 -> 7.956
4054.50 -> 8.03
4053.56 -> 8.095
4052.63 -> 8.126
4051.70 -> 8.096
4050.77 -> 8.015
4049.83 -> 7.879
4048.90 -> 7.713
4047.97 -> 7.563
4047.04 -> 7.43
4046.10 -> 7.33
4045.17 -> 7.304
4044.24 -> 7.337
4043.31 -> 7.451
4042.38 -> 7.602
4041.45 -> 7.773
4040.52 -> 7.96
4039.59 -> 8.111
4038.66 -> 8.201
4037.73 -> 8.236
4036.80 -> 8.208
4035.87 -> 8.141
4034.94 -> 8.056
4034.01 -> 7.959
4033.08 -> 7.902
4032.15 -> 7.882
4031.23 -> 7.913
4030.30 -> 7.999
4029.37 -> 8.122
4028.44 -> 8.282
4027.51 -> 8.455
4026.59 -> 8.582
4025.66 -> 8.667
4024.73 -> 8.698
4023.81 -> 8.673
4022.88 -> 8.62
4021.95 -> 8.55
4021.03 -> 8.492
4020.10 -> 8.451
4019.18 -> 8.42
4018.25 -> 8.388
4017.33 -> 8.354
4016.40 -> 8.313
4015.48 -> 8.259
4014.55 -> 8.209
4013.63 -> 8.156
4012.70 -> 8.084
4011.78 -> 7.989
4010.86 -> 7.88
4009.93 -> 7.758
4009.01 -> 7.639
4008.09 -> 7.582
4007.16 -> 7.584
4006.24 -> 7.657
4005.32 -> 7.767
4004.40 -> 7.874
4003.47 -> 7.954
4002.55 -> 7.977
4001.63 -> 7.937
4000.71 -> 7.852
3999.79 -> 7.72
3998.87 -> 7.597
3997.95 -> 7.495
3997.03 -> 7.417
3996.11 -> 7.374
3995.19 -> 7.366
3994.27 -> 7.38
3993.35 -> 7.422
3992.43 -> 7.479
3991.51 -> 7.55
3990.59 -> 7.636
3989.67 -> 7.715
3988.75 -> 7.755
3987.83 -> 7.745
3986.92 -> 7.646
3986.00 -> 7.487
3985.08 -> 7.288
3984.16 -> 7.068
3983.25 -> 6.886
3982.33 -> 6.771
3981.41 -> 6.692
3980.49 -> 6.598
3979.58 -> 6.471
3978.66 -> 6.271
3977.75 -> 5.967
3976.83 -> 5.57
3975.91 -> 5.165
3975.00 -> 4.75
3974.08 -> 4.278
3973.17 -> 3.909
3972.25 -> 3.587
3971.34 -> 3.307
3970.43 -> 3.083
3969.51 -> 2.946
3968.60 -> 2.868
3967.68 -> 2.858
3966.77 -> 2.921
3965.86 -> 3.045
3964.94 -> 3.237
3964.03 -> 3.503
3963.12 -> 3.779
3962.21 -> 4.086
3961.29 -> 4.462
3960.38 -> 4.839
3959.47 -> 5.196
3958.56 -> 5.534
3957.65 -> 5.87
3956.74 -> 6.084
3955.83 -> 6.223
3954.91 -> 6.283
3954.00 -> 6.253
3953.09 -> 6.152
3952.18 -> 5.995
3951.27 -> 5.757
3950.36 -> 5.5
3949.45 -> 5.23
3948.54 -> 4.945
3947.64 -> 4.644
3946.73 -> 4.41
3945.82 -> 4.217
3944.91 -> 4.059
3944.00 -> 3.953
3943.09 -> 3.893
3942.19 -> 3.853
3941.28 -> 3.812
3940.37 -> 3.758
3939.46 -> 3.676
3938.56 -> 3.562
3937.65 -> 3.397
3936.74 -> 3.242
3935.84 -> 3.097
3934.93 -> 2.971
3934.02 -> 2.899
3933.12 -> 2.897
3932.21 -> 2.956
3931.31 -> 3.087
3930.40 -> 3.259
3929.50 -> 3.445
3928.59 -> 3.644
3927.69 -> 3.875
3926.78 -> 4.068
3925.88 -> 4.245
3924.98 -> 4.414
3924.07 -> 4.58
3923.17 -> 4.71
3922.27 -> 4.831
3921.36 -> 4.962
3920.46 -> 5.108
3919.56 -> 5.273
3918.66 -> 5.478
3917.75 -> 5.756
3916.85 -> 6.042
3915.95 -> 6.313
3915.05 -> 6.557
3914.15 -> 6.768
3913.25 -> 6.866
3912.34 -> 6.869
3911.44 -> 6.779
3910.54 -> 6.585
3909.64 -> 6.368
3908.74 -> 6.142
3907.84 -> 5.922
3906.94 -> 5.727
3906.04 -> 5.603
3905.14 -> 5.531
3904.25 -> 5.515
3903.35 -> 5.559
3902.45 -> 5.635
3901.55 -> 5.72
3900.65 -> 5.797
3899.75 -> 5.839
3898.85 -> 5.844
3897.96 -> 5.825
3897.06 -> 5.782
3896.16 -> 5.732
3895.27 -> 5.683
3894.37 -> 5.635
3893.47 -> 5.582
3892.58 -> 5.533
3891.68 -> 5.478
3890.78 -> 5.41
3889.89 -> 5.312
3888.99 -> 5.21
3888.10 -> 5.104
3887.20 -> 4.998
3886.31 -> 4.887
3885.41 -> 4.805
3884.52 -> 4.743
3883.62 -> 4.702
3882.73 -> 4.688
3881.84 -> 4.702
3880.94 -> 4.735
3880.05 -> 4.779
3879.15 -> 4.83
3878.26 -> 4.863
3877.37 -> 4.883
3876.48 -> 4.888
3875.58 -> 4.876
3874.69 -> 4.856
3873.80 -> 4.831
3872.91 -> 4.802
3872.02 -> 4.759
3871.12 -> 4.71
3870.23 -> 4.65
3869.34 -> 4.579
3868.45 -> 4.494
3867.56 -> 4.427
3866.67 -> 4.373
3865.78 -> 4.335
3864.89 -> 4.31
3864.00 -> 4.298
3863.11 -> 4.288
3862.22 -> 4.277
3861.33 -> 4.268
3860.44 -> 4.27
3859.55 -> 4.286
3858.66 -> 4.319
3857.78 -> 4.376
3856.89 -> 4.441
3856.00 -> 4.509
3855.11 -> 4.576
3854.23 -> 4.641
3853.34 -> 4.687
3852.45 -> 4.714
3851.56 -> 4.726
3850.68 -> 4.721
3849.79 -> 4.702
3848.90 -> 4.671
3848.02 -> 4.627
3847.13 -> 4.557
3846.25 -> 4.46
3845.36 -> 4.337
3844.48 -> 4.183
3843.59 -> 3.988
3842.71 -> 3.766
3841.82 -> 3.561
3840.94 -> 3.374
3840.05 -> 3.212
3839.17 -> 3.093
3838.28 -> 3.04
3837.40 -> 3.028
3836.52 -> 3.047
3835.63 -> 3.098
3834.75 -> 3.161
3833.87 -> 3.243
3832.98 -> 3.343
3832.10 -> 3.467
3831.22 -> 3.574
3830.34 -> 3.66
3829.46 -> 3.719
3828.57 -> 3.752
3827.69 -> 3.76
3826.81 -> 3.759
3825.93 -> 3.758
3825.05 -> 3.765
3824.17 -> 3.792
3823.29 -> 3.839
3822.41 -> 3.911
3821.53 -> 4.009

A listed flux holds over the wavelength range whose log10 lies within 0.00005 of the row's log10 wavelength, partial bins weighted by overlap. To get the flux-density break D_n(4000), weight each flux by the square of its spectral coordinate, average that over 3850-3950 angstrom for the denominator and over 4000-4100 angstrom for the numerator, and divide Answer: 1.8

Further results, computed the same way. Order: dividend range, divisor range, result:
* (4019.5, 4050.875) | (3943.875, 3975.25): 1.85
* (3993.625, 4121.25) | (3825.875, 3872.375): 2.17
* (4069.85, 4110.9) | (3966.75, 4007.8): 1.29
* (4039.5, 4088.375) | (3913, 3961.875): 1.77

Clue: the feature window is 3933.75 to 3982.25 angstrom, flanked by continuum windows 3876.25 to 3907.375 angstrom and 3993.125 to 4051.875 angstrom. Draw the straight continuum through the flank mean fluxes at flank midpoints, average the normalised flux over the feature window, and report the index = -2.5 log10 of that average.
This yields 0.42 mag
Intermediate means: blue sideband 5.31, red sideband 7.96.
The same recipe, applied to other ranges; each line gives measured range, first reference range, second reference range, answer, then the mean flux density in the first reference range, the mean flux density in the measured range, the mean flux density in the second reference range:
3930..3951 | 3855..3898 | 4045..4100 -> 0.465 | 4.82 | 3.82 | 7.94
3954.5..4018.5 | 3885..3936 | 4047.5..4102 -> 0.019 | 5.18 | 6.39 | 7.93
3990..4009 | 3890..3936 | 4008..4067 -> -0.073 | 5.19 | 7.63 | 7.99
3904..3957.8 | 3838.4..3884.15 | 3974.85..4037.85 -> 0.214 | 4.44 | 4.89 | 7.69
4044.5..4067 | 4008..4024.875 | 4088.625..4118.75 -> 0.057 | 8.25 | 7.74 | 8.05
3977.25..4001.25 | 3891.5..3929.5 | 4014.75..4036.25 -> 0.028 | 5.55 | 7.26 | 8.31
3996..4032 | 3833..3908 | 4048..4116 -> -0.177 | 4.68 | 8.08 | 7.89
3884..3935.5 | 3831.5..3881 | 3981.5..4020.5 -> 0.059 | 4.25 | 5.19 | 7.73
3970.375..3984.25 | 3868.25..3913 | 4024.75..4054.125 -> 0.259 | 5.35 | 5.43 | 7.96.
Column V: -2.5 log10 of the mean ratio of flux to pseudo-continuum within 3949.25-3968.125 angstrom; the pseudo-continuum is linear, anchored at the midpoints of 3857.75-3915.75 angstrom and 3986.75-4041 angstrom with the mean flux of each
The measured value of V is 0.35 mag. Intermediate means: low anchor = 5.23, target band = 4.89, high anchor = 7.99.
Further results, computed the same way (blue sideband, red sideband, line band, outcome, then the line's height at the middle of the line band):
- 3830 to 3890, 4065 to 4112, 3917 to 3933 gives 0.22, 5.34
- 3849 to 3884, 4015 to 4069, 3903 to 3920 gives -0.12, 5.46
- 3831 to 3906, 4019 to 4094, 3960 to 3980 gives 0.49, 6.45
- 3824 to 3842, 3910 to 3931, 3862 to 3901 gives -0.13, 4.42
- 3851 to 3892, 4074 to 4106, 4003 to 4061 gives -0.14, 7.09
